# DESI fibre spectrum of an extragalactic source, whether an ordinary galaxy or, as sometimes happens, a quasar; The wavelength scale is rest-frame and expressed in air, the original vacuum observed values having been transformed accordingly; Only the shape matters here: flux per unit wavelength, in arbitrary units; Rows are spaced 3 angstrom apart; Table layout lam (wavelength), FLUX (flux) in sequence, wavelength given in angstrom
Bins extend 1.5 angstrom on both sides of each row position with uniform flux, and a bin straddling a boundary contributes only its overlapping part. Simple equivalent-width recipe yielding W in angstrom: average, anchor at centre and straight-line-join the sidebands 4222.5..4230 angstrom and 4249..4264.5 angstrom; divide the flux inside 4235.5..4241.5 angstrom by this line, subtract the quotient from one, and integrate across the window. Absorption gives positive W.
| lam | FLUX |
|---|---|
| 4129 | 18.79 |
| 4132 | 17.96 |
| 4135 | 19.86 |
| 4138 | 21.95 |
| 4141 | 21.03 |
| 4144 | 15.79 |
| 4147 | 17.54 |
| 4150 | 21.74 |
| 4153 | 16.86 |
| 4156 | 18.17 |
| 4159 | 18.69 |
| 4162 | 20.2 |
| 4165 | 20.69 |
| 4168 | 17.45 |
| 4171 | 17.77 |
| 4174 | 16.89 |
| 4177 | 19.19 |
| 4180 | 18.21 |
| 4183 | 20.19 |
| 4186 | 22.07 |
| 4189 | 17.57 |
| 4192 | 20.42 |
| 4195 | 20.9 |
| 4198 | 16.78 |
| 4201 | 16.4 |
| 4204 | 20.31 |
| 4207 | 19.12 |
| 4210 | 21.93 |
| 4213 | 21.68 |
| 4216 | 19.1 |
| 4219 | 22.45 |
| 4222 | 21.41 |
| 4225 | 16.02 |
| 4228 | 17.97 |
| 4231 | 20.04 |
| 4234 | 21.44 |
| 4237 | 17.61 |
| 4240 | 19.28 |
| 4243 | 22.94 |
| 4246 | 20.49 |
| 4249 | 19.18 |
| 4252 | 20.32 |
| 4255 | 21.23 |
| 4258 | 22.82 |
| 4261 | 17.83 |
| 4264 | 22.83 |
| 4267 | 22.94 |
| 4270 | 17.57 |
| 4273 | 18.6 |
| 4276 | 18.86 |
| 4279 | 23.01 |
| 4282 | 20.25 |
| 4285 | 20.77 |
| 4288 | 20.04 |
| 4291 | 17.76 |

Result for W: 0.2 angstrom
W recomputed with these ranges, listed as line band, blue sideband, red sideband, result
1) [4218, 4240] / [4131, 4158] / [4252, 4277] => 0.5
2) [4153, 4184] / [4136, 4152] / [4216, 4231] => 1.4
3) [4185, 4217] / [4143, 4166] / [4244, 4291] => -0.4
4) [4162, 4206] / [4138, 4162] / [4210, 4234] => 1.0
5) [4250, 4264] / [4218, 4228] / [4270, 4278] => -1.3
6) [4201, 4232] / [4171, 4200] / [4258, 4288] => -0.5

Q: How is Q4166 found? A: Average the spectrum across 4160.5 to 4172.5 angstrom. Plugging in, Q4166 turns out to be 19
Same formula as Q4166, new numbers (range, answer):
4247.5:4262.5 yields 20.3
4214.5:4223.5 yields 21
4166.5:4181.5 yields 17.9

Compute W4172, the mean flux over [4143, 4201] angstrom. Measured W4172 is 18.8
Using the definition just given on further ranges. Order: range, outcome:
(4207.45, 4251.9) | 20.1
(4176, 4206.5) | 19.2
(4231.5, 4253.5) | 20.2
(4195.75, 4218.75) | 19.6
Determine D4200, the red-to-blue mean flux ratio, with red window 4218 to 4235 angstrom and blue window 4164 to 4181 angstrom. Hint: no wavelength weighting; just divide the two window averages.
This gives 1.08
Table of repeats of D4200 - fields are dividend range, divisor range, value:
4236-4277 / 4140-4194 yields 1.07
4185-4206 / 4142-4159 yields 1.05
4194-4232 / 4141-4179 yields 1.05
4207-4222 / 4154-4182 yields 1.13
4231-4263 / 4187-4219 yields 1.04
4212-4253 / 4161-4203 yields 1.06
